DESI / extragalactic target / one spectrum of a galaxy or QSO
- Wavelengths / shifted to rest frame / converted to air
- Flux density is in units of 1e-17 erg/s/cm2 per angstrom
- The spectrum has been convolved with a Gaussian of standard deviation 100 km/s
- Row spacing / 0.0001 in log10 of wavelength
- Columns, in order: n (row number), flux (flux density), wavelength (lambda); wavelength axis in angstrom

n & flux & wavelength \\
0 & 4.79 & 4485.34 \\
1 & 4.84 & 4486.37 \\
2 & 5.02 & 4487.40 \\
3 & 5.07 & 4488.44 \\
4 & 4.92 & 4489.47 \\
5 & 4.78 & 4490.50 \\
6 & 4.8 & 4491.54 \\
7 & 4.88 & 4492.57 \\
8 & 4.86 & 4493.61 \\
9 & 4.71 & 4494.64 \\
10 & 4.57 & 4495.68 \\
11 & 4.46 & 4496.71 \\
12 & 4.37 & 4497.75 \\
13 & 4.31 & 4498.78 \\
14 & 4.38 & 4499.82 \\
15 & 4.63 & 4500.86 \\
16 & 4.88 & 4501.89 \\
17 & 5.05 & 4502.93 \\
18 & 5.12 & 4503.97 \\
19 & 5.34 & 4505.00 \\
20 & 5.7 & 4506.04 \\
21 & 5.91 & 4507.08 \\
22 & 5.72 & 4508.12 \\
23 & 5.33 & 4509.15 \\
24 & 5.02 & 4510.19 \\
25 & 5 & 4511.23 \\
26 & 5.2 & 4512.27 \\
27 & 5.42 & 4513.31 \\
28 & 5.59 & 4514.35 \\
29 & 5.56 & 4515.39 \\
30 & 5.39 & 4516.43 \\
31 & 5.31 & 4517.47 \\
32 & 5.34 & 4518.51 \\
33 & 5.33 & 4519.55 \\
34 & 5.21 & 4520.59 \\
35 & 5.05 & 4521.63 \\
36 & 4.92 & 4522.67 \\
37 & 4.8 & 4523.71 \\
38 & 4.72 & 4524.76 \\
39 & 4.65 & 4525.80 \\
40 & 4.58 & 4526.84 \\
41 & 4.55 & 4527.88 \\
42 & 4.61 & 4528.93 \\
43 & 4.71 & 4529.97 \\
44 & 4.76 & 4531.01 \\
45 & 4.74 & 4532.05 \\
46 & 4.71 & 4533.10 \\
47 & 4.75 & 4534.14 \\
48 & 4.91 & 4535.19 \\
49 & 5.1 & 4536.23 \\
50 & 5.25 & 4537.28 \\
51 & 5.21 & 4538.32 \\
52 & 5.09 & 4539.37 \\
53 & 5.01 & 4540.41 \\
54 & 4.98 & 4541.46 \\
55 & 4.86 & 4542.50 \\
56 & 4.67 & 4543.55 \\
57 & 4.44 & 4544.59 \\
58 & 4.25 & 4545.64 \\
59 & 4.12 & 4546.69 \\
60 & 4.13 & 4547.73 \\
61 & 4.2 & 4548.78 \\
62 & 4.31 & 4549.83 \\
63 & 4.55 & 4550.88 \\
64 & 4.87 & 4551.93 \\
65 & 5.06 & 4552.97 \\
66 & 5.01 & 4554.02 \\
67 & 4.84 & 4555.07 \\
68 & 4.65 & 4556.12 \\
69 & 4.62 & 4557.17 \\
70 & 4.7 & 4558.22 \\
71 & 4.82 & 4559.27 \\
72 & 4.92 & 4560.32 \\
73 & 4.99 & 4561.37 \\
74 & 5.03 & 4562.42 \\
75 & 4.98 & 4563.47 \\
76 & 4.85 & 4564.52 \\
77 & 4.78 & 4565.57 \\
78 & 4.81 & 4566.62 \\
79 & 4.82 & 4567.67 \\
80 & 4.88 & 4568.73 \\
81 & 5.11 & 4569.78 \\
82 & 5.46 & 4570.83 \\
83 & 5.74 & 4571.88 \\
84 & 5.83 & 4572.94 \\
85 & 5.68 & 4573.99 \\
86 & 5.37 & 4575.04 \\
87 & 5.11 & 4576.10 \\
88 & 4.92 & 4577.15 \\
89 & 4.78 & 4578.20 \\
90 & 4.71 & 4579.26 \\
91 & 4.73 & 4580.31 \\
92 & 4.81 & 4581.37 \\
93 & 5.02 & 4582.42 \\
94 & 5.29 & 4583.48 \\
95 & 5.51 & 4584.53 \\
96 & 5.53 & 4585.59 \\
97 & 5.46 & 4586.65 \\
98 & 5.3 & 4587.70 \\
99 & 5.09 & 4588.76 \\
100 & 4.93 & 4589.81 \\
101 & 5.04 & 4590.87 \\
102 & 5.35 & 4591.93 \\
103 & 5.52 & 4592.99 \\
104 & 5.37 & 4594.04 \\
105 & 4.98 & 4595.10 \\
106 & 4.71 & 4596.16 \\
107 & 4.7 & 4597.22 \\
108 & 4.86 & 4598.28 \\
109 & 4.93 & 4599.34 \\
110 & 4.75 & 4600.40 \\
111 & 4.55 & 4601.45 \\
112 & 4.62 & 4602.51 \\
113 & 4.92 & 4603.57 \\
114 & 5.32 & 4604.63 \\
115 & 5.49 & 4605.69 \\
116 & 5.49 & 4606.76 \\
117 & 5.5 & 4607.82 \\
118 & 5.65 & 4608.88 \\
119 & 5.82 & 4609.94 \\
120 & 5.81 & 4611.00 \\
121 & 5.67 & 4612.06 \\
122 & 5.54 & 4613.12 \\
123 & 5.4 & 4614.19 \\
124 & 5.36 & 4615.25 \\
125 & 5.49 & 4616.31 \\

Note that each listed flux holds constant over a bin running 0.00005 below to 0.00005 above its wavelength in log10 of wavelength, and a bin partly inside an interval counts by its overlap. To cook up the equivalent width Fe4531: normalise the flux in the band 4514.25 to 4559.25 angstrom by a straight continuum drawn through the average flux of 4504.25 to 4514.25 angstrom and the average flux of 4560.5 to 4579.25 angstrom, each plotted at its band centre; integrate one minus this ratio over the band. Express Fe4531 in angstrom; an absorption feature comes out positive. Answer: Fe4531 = 3.77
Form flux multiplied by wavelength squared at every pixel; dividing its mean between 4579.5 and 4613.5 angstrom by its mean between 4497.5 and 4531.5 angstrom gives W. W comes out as 1.07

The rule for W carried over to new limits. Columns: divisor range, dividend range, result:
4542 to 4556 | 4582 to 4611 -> 1.16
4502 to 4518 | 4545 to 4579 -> 0.93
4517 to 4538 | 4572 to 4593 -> 1.09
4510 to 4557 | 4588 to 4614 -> 1.10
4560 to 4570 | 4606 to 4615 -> 1.16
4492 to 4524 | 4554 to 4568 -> 0.98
